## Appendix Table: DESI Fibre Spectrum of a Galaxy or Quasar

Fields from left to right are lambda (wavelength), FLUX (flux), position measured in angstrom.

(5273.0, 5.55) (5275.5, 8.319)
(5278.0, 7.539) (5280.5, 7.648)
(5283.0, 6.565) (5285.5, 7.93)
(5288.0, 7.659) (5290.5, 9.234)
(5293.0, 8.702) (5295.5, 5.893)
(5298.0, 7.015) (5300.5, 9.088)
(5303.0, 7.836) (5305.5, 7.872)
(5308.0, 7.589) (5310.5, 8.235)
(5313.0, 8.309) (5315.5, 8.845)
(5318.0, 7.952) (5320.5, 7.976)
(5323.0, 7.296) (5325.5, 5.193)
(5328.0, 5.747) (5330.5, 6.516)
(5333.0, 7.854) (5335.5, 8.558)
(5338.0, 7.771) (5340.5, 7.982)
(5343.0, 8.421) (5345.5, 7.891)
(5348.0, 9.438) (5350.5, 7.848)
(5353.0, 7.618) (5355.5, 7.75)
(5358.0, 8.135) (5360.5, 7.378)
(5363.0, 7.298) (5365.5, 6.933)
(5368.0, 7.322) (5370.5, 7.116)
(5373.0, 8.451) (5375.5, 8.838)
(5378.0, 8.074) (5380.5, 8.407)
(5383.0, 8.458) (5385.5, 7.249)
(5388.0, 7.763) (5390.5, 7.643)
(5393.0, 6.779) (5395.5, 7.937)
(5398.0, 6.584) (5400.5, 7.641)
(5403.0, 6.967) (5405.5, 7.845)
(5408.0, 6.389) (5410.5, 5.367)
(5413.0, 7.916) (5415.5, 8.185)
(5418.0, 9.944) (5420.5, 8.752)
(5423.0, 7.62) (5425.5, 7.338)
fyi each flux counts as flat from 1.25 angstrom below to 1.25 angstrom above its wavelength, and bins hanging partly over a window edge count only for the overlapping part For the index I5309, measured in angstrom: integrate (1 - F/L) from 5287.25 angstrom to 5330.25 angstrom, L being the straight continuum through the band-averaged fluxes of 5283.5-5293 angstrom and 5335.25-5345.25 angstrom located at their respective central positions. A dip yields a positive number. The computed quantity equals 2.7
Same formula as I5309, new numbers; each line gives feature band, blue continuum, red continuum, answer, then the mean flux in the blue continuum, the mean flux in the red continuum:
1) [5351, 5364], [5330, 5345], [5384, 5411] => 0.02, 7.92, 7.17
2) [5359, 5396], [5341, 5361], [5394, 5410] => -0.62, 8.08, 7.13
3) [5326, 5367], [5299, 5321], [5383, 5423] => 1.49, 8.18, 7.56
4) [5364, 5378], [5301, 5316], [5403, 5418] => -0.18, 8.13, 7.36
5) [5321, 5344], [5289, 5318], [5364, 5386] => 2.05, 8.05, 7.89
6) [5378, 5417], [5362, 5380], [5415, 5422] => 4.53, 7.75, 9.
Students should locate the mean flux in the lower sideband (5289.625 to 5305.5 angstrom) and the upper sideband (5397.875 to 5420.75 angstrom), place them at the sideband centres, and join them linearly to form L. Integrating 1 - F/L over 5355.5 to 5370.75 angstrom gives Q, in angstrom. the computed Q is 0.6 angstrom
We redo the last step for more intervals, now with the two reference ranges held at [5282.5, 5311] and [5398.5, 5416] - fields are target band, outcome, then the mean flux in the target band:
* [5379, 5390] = -1.0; 7.95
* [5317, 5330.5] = 1.5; 6.78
